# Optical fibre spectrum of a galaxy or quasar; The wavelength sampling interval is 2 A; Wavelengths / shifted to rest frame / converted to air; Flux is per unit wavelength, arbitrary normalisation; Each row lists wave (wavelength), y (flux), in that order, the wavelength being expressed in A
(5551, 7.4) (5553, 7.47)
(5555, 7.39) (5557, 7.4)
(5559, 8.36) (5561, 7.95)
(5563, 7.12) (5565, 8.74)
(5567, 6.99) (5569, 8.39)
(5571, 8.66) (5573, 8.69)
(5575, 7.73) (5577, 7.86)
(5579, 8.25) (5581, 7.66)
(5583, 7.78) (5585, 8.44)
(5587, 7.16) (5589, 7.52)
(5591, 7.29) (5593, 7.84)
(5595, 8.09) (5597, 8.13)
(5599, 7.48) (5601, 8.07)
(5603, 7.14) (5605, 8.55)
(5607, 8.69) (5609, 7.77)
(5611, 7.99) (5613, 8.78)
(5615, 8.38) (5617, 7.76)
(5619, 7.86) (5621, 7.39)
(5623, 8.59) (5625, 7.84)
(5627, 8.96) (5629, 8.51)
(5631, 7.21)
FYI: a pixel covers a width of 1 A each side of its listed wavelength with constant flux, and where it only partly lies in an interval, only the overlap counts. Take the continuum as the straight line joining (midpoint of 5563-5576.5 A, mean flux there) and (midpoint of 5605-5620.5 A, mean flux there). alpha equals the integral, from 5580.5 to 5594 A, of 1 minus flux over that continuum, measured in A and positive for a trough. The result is 0.8 A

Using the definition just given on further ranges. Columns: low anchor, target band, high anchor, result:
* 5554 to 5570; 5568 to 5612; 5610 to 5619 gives 0.2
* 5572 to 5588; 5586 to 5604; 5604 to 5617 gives 1.1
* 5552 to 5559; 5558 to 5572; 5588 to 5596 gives -0.8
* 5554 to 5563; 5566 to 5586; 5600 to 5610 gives -0.5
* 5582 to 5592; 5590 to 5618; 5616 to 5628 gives -0.5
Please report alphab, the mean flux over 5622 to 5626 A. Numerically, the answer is 8.21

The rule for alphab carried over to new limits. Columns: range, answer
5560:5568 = 7.7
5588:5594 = 7.55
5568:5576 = 8.37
